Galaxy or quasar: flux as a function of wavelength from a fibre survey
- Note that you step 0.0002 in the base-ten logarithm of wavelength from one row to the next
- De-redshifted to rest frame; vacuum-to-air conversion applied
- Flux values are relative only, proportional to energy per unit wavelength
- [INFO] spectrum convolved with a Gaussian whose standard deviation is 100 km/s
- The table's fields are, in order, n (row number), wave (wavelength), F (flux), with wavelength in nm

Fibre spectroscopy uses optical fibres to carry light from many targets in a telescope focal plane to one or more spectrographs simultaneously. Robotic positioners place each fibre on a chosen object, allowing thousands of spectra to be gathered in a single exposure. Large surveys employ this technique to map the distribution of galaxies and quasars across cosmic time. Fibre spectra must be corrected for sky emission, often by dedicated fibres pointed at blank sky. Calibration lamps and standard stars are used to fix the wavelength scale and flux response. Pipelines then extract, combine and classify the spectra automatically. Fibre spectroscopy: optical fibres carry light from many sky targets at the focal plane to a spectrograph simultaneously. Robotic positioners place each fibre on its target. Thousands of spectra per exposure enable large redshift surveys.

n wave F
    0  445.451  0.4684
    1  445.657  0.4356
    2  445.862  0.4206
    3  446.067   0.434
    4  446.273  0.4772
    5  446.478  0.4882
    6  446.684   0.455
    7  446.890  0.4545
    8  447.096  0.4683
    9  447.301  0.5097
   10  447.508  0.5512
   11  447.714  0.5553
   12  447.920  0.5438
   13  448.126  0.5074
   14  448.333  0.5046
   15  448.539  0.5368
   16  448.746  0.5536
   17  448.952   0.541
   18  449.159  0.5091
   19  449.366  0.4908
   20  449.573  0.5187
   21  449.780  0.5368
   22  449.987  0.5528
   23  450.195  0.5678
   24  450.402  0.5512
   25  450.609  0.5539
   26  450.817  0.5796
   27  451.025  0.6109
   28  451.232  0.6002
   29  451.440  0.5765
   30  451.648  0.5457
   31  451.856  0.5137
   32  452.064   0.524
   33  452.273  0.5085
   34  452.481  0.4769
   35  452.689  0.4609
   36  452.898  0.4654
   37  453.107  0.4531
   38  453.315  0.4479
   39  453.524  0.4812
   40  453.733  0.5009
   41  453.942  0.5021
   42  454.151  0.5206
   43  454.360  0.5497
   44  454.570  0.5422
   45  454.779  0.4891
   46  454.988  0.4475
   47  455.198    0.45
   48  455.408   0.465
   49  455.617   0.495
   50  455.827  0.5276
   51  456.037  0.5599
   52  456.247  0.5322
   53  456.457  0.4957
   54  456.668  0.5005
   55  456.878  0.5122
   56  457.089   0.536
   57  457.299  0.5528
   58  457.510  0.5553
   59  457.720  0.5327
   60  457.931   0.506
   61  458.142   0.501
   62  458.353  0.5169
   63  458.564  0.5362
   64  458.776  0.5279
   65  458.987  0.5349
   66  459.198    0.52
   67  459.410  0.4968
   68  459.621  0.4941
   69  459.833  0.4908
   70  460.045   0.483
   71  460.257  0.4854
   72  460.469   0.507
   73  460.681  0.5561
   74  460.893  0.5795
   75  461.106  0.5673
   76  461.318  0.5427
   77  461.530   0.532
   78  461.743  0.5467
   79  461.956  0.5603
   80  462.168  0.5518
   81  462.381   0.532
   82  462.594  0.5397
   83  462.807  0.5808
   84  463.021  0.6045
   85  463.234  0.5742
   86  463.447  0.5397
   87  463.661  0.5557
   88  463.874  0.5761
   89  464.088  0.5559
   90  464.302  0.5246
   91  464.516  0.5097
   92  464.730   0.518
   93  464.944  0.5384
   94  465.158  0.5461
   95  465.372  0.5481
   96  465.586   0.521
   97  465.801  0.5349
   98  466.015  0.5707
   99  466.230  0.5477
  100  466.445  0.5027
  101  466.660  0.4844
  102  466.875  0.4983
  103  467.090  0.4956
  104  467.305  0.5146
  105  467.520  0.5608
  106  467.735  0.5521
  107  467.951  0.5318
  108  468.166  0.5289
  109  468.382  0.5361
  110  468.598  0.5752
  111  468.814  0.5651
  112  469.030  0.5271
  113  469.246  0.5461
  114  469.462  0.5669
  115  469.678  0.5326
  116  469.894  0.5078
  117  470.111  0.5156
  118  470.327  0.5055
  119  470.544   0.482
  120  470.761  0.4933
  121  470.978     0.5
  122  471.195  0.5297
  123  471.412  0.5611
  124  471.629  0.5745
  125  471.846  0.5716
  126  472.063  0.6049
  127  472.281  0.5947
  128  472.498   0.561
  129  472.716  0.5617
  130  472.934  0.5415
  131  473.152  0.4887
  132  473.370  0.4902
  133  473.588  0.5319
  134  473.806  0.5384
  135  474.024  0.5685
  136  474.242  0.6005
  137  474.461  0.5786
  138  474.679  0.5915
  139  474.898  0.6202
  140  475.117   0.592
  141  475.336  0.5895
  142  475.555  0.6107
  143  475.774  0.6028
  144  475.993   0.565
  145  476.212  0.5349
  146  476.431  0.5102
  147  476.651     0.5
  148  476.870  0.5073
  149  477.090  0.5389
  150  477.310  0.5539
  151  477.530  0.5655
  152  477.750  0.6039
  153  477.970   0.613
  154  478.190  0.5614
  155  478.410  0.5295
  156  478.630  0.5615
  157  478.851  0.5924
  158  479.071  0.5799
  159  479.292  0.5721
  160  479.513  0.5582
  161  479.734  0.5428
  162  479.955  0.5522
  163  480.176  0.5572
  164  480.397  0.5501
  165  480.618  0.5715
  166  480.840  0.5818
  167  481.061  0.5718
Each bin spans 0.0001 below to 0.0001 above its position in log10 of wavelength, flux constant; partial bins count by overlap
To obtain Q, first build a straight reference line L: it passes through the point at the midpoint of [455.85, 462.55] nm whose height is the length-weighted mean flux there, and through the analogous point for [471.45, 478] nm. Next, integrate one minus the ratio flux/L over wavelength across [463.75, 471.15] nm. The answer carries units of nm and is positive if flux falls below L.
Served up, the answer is 0.22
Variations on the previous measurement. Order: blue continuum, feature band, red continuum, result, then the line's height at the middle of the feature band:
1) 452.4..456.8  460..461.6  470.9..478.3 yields -0.06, 0.515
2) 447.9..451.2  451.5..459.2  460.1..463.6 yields 0.53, 0.546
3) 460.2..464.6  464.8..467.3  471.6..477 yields 0.12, 0.553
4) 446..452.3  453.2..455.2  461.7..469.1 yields 0.14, 0.532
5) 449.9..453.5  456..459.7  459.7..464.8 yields 0.09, 0.536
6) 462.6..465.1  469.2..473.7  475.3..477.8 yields 0.14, 0.554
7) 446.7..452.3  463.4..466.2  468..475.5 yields 0.02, 0.545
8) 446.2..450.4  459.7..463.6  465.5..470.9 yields -0.14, 0.524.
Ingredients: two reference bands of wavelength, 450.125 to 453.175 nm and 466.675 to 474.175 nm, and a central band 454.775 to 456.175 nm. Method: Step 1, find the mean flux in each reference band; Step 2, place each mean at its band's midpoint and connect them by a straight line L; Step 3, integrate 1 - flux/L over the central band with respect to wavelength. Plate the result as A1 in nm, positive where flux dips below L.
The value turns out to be 0.11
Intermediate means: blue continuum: 0.533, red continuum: 0.537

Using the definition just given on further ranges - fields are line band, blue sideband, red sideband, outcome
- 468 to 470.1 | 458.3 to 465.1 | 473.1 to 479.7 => 0.03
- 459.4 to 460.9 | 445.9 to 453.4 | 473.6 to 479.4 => 0.08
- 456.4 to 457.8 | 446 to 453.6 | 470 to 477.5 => 0.00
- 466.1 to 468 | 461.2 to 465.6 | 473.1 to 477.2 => 0.10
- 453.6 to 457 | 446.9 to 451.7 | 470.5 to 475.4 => 0.24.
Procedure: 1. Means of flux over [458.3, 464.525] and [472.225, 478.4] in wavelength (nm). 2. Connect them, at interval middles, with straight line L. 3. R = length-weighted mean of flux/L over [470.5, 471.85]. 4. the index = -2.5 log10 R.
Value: 0.05 mag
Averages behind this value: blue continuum 0.538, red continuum 0.561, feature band 0.529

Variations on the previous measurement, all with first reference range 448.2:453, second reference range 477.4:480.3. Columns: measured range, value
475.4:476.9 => 0.03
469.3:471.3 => 0.09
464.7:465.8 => 0.03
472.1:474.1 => 0.03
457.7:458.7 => 0.05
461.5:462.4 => 0.00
